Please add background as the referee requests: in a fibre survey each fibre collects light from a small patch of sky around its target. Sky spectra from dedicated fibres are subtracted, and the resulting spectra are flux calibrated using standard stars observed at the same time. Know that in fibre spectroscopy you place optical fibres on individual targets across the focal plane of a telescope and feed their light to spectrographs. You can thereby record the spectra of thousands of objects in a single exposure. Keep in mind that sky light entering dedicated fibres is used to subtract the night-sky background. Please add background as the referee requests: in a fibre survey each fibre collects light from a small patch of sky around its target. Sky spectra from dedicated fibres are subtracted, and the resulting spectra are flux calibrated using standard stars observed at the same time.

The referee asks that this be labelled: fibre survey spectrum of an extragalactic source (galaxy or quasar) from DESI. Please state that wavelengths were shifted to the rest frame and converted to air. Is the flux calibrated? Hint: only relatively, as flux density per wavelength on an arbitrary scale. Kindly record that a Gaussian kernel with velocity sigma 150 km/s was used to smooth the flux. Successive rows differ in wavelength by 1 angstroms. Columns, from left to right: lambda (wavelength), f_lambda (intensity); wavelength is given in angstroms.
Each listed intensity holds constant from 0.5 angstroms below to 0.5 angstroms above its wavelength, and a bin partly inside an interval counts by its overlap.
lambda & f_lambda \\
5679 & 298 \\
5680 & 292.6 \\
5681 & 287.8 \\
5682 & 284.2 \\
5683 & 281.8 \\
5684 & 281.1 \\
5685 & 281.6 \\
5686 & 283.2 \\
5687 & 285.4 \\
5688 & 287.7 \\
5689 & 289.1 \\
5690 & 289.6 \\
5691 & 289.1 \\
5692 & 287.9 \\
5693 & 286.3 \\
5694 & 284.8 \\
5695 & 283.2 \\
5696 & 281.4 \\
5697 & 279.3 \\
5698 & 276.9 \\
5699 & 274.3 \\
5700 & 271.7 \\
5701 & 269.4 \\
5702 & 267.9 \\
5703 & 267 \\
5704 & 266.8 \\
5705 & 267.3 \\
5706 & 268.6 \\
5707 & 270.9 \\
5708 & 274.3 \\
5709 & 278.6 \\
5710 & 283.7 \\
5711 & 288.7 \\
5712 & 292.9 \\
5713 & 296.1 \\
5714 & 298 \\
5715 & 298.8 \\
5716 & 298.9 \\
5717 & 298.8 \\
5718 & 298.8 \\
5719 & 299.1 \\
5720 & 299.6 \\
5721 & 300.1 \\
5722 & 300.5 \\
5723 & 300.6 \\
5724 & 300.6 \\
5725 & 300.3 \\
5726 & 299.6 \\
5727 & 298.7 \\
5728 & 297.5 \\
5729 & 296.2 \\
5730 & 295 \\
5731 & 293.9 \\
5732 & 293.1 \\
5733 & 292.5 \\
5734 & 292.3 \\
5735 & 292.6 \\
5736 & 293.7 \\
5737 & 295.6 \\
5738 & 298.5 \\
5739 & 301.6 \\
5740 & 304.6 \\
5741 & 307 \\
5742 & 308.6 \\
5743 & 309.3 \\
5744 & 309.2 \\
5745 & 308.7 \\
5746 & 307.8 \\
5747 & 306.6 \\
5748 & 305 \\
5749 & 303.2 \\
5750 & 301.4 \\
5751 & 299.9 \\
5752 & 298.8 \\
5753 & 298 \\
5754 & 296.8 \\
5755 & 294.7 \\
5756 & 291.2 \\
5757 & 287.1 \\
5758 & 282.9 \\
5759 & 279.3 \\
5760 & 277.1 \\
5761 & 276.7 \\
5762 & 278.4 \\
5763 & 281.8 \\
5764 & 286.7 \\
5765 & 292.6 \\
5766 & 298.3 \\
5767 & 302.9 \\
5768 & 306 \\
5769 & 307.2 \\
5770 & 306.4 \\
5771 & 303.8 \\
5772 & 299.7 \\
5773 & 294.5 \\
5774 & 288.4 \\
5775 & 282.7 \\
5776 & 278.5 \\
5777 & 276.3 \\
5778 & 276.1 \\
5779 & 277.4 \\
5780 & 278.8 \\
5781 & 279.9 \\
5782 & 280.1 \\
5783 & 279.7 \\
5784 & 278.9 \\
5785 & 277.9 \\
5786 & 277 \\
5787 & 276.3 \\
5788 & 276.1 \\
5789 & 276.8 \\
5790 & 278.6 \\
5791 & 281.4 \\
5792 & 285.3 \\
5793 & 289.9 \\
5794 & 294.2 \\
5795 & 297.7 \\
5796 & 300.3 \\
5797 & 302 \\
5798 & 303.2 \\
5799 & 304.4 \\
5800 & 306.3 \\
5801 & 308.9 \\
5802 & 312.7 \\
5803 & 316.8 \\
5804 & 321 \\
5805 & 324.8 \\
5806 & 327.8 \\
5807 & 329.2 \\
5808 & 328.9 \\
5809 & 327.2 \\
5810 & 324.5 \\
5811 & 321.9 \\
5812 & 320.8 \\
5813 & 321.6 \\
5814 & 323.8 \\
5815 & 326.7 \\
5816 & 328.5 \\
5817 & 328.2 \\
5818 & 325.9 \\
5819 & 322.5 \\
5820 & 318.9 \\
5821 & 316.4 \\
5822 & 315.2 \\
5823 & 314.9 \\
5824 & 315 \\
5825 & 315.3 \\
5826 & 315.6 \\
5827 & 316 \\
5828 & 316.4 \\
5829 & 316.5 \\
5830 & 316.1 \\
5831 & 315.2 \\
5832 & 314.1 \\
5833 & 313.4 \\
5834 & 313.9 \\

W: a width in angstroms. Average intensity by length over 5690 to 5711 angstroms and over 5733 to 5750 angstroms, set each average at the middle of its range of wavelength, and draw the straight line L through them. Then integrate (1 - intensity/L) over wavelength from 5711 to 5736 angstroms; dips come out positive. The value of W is -0.5 angstroms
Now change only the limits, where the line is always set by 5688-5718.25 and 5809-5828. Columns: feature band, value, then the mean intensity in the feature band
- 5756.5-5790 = 2.2 angstroms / 285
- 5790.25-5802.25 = 0.6 angstroms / 298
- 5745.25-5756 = -0.1 angstroms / 301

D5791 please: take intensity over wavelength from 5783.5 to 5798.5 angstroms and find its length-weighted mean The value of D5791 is 286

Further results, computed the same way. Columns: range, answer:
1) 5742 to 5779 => 294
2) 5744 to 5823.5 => 300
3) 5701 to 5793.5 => 291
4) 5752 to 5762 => 287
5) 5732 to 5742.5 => 298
